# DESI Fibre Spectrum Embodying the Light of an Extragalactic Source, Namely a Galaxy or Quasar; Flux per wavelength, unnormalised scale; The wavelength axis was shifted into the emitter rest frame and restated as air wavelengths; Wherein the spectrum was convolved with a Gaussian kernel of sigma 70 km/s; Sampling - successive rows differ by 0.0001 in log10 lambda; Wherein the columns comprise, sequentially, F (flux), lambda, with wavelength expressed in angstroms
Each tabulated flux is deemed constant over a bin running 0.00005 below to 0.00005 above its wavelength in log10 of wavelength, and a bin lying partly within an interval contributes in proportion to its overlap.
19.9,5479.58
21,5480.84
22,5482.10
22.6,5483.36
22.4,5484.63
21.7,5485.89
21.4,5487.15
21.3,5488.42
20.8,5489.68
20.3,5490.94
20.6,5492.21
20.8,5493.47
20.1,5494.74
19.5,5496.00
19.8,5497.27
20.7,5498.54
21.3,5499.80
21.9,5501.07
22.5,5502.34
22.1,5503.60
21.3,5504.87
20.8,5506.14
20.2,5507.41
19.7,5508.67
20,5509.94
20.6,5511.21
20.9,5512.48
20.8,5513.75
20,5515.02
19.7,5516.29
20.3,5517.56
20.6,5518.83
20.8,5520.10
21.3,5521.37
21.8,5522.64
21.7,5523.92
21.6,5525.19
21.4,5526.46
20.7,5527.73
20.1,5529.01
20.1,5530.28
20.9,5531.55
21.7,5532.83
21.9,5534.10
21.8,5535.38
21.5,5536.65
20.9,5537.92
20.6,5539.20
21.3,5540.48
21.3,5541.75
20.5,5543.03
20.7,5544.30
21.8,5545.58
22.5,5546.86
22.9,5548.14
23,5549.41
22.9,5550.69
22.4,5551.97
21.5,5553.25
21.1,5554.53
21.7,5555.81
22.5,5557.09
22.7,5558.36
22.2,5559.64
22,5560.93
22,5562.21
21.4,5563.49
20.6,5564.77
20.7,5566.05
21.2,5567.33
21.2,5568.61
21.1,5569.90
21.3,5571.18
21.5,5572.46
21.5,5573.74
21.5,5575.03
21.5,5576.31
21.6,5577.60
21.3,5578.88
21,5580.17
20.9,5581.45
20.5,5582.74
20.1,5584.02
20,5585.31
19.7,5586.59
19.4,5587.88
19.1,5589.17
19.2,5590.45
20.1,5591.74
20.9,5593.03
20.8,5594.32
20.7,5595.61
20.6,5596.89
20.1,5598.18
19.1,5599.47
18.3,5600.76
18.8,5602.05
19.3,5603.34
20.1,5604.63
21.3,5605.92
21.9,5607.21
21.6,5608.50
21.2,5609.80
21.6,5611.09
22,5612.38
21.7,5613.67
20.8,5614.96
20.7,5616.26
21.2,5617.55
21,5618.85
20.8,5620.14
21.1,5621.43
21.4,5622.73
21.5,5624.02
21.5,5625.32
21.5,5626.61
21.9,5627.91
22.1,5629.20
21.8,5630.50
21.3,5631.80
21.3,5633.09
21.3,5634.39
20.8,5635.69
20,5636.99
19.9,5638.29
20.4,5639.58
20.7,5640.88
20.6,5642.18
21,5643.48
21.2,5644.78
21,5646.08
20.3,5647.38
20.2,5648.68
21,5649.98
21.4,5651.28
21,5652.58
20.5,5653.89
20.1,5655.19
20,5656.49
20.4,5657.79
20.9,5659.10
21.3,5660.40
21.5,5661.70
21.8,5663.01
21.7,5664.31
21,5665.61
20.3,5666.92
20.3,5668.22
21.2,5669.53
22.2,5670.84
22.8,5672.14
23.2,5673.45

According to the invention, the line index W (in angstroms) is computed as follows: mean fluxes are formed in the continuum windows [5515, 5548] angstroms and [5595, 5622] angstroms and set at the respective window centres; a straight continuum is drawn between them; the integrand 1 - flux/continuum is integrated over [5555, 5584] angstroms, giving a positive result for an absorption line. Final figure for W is -0.7 angstroms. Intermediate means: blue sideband 21.1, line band 21.4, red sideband 20.7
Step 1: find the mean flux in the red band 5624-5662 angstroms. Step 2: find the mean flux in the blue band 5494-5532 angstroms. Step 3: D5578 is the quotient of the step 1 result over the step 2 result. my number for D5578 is 1.0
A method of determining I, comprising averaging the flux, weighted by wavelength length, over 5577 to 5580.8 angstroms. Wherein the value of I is 21.3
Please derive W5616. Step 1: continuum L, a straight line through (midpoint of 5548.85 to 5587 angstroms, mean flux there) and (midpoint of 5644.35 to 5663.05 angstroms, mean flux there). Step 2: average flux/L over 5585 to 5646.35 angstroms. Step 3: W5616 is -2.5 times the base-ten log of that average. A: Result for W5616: 0.02 mag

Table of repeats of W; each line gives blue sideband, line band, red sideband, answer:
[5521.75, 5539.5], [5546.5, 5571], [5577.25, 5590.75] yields -1.4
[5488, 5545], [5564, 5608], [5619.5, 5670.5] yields 0.9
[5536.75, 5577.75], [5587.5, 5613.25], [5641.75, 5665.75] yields 1.2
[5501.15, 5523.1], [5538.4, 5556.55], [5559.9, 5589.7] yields -0.7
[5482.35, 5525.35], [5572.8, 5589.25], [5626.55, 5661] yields 0.2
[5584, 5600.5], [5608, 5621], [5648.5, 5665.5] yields -0.6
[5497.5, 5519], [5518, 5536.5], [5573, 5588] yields -0.3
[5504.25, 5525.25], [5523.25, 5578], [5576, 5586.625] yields -2.1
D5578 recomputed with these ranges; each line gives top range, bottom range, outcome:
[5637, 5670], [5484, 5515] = 0.99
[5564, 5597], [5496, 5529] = 0.99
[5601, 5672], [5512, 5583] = 0.98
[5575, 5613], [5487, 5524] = 0.99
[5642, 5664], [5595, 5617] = 1.01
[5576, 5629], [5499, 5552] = 0.98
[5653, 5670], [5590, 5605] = 1.05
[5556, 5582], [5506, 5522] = 1.05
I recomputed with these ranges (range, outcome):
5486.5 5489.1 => 21.3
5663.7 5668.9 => 20.8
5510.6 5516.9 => 20.4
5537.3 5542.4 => 21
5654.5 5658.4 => 20.2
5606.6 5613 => 21.6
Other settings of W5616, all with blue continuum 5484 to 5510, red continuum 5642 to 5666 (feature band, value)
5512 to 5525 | 0.01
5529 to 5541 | -0.01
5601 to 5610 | 0.02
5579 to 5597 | 0.04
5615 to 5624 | -0.01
